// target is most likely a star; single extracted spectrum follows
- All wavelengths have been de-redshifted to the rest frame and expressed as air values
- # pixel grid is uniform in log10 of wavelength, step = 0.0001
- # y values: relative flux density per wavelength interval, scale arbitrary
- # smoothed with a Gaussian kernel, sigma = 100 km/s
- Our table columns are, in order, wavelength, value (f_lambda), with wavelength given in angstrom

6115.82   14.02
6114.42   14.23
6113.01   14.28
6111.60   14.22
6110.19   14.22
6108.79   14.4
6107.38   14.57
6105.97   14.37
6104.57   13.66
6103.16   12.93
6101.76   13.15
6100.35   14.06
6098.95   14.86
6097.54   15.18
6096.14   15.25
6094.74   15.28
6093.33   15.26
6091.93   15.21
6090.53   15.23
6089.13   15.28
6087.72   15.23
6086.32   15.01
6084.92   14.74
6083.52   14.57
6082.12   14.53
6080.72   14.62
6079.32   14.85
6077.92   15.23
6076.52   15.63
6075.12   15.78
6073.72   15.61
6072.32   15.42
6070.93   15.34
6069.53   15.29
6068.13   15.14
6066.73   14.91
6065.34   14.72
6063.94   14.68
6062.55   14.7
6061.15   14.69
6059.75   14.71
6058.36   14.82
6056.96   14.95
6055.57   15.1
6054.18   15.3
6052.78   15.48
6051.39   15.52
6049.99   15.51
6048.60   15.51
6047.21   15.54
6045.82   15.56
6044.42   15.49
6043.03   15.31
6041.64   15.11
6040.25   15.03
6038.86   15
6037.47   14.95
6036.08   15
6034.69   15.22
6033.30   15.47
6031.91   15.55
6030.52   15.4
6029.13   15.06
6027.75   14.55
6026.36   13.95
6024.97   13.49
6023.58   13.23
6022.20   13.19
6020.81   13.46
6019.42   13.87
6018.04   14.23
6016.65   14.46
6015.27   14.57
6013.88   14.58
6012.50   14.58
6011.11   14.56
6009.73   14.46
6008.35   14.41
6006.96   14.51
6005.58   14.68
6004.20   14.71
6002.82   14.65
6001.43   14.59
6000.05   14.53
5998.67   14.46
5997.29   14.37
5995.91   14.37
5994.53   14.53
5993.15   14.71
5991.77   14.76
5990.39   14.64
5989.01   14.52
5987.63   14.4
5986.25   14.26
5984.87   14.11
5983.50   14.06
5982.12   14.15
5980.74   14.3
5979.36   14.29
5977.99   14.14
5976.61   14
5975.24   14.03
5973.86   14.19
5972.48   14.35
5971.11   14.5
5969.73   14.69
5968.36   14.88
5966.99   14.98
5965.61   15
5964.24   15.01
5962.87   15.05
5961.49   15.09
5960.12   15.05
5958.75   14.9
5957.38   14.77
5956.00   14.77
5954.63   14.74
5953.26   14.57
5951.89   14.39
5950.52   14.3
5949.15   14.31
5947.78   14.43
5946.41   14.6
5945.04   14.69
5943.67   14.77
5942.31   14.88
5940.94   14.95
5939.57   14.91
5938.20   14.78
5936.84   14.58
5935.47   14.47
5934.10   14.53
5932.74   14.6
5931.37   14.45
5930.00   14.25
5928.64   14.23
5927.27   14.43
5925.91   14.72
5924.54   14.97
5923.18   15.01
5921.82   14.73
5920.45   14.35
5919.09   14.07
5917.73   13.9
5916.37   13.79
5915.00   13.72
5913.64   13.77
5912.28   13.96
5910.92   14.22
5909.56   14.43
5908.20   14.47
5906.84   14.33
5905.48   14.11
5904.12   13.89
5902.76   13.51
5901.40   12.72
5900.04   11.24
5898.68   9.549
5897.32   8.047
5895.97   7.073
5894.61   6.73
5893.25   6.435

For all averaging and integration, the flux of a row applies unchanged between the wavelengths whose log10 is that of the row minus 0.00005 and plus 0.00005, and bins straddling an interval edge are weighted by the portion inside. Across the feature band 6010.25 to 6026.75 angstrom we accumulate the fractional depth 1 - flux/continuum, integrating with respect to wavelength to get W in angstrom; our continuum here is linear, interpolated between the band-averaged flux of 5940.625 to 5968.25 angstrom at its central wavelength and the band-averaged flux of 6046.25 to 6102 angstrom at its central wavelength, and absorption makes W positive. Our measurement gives 1.00 angstrom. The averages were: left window 14.8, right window 15.1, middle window 14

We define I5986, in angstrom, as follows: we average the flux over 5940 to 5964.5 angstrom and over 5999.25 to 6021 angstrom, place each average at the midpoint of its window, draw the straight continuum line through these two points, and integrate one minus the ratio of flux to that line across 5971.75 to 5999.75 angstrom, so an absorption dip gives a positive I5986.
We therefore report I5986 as 0.5 angstrom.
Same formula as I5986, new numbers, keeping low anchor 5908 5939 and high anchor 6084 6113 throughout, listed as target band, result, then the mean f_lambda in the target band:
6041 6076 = -1.6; 15.2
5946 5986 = -0.3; 14.5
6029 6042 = -0.6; 15.2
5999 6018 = -0.1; 14.5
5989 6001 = -0.1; 14.6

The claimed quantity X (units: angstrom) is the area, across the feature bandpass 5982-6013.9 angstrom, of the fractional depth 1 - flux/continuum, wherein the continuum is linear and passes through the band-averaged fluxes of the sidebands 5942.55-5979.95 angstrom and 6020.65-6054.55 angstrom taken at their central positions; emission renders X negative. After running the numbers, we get 0.6 angstrom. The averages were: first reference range 14.6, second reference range 14.9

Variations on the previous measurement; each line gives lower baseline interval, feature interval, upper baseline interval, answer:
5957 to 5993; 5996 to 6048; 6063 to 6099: 0.5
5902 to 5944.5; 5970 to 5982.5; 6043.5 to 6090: 0.4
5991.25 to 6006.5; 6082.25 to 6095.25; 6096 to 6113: -0.7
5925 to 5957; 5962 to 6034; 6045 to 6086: 1.8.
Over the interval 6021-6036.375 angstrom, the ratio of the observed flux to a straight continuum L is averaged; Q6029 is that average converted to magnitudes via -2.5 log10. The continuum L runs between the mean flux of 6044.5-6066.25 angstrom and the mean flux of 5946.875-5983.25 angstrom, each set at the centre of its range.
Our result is 0.03 mag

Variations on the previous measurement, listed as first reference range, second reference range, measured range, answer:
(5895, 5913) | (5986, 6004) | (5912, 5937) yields -0.12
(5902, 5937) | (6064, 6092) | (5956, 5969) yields -0.03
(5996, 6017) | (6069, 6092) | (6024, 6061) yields -0.02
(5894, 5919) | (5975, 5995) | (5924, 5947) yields -0.12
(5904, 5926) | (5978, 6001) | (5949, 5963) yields -0.03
